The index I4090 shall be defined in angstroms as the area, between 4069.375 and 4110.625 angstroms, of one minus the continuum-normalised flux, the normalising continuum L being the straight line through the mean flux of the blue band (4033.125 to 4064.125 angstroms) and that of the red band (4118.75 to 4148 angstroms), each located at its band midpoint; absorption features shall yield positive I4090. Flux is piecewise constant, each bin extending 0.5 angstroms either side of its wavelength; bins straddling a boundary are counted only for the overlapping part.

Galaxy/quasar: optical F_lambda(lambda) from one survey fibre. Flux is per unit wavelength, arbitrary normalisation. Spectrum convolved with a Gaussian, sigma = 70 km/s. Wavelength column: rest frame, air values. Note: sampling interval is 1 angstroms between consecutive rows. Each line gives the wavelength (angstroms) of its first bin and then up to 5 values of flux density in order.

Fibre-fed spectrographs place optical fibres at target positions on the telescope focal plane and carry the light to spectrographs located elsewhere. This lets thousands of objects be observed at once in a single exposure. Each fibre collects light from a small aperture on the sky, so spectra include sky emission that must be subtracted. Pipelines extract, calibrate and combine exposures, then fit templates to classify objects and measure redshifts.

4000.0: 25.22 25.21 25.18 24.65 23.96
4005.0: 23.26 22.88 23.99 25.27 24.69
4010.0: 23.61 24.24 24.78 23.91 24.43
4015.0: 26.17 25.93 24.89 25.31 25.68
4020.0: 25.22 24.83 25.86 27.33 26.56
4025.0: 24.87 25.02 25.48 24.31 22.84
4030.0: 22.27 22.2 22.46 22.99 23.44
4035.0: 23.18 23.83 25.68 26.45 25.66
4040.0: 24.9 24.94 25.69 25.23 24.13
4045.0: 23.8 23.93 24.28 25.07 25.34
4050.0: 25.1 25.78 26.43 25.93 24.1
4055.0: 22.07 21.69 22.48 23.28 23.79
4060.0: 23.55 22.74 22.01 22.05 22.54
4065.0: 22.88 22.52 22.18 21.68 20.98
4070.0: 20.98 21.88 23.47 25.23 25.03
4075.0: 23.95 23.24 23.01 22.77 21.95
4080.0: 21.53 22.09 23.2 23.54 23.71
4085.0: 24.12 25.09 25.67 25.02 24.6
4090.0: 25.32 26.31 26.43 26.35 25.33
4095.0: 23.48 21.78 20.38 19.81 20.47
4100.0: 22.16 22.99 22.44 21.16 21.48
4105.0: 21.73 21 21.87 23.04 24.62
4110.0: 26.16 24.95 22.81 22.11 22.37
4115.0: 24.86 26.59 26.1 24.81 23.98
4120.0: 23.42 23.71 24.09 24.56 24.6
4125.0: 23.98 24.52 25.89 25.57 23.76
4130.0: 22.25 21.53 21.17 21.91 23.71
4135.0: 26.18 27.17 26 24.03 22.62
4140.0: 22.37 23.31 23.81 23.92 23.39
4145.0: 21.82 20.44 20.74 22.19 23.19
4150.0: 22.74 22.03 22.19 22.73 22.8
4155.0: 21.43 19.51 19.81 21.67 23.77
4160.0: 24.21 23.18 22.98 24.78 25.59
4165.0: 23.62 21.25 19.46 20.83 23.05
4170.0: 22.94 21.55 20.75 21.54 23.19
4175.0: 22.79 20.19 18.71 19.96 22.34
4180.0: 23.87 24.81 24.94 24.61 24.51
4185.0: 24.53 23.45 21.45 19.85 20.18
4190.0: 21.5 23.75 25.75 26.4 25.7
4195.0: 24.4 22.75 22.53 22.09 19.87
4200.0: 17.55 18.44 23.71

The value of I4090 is 1.0 angstroms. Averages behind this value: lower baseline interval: 24.2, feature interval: 23.3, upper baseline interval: 23.6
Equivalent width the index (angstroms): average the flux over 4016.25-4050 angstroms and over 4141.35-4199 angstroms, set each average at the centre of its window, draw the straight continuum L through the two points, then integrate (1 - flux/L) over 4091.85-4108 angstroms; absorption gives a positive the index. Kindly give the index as 0.9 angstroms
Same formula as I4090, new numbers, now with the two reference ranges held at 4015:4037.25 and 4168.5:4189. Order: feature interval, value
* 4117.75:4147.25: -0.8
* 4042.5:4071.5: 0.9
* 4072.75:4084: 0.3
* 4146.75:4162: 0.4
